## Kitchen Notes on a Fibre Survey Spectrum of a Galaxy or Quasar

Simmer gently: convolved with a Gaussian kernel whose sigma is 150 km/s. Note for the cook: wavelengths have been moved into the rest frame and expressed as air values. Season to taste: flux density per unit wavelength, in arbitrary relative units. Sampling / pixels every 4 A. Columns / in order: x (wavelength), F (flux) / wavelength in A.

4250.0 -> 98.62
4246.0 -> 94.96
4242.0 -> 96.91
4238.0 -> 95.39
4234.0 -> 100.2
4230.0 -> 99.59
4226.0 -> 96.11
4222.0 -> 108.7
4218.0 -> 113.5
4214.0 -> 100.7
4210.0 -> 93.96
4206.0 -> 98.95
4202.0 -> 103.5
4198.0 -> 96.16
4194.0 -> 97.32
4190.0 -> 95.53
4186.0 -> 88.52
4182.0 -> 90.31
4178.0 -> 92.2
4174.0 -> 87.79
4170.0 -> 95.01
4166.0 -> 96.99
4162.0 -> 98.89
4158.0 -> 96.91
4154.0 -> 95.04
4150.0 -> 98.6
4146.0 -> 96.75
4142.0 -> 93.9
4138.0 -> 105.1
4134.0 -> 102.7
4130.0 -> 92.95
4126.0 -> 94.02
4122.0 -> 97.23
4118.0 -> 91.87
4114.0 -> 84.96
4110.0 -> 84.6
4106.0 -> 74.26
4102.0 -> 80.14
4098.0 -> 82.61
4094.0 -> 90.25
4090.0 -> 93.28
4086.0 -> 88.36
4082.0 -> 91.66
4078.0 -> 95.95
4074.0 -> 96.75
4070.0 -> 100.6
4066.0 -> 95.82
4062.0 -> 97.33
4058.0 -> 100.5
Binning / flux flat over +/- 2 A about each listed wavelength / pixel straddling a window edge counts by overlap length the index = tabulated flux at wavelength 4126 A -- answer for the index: 94.02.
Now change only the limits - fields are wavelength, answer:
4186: 88.52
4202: 103.5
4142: 93.9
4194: 97.32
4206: 98.95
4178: 92.2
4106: 74.26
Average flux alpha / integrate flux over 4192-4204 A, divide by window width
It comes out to 99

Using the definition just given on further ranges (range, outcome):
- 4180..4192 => 91.5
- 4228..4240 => 98.4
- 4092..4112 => 82.4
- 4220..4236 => 101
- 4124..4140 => 98.7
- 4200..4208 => 101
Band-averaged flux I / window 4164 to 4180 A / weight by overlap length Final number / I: 93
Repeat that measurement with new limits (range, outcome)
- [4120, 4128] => 95.6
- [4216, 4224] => 111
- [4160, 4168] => 97.9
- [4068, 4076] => 98.7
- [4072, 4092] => 93.2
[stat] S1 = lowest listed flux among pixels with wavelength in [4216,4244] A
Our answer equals 95.39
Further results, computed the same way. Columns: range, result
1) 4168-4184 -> 87.79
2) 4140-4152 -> 93.9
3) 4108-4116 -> 84.6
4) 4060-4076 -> 95.82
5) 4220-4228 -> 96.11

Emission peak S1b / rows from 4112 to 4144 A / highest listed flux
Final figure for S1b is 105.1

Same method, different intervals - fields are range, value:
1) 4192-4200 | 97.32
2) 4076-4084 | 95.95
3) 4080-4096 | 93.28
